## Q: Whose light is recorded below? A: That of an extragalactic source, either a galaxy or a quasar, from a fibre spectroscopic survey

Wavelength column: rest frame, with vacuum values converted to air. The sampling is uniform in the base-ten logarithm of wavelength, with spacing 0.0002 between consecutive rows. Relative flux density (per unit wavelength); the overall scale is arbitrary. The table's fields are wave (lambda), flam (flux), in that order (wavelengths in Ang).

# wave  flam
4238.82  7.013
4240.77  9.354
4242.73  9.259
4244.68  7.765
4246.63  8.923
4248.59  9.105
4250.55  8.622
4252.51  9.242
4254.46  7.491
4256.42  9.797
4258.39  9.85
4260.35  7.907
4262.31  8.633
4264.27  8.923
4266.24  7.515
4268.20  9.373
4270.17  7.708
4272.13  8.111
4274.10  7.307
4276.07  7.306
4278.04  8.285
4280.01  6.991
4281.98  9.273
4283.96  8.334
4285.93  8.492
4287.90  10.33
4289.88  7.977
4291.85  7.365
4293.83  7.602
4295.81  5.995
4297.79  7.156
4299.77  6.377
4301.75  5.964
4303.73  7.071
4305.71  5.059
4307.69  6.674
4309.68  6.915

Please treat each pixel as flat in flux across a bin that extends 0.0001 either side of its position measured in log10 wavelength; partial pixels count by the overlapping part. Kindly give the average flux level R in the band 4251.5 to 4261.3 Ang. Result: 8.86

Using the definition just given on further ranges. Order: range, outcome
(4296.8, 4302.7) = 6.5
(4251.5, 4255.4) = 8.39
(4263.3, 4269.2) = 8.59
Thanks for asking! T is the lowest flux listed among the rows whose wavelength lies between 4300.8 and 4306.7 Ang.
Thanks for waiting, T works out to 5.059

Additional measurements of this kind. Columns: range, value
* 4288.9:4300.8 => 5.995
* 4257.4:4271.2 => 7.515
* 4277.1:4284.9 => 6.991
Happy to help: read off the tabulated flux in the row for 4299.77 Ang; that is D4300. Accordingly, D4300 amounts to 6.377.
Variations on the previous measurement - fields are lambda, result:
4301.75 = 5.964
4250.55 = 8.622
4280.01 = 6.991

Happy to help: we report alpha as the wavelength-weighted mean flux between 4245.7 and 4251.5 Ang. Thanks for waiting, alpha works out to 8.87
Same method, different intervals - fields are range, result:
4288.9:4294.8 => 7.65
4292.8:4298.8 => 6.91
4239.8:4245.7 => 8.8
